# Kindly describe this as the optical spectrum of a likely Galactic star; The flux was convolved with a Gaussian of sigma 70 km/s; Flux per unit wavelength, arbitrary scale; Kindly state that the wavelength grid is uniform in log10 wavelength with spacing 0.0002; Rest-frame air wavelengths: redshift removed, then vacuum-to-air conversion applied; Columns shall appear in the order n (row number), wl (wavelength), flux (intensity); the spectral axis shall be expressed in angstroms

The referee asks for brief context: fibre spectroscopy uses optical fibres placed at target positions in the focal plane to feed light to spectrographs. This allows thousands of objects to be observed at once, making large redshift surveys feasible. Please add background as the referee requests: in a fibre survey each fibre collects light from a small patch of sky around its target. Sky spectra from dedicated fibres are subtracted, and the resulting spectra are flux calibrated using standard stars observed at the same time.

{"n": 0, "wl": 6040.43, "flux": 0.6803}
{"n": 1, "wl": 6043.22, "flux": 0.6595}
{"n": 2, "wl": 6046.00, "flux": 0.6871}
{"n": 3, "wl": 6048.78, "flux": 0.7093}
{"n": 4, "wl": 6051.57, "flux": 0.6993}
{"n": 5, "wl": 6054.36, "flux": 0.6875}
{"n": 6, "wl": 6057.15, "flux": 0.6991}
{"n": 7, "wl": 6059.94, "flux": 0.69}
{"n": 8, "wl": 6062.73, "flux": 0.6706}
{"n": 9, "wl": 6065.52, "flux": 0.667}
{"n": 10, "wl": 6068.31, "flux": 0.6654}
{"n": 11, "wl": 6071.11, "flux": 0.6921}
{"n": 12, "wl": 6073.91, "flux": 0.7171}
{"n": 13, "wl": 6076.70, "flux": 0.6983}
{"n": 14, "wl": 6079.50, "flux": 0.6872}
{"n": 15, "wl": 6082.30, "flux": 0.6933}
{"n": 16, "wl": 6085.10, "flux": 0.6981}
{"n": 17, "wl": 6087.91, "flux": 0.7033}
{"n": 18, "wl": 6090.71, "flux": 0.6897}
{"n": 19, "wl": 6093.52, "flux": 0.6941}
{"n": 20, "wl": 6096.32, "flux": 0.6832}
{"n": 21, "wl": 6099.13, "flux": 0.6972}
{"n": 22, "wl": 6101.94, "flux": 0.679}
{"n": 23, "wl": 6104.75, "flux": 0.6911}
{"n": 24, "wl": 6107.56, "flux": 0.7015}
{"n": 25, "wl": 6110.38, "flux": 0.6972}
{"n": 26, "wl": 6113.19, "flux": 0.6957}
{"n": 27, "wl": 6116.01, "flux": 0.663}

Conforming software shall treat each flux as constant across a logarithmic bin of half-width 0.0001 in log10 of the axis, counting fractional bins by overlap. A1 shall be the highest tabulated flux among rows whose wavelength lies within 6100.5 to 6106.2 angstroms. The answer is 0.6911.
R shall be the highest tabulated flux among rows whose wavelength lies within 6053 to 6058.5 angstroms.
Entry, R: 0.6991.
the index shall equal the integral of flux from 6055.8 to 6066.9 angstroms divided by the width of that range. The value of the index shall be 0.682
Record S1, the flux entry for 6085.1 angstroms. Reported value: 0.6981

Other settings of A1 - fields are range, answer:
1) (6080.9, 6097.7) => 0.7033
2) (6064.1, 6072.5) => 0.6921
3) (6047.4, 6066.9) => 0.7093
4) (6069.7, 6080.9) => 0.7171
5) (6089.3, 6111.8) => 0.7015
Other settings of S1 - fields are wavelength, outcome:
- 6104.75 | 0.6911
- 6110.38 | 0.6972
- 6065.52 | 0.667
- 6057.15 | 0.6991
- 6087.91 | 0.7033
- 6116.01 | 0.663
